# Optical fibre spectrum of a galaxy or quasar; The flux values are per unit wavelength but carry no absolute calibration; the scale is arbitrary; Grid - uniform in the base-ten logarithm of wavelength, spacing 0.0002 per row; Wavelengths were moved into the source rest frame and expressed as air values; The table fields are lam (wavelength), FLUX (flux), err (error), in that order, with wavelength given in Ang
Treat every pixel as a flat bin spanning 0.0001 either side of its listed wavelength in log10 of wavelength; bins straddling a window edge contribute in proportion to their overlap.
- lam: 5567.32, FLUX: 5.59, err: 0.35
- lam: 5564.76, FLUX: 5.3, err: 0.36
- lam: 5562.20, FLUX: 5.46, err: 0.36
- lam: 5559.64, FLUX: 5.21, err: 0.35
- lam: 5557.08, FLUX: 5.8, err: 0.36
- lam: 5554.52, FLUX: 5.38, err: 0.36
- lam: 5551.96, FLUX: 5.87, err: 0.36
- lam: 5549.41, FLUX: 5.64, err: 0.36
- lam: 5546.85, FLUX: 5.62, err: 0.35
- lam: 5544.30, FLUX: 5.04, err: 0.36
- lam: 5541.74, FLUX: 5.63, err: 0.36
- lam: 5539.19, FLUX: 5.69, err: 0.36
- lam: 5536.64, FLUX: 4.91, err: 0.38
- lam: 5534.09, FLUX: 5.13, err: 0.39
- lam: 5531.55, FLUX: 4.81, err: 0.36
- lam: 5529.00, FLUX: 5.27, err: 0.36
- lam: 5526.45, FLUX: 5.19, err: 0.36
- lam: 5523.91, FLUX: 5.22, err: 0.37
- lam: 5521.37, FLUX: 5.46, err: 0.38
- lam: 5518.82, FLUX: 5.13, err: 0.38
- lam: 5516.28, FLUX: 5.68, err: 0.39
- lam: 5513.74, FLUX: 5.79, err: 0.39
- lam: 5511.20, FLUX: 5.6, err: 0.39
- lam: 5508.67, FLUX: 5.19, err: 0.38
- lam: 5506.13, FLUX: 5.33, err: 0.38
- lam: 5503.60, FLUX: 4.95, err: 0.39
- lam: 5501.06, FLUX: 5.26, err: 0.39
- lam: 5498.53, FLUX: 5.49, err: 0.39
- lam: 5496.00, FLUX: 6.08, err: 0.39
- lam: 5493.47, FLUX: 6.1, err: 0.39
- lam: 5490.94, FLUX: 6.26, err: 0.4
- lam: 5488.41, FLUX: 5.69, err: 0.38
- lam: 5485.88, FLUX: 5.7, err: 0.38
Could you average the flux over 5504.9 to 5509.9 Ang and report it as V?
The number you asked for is 5.26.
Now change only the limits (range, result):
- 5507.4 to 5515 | 5.53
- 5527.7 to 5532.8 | 5.03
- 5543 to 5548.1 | 5.33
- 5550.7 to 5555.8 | 5.62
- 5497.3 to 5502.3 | 5.38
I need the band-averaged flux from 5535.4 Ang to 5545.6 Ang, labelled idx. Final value 5.32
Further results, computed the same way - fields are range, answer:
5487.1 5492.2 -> 5.97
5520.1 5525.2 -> 5.35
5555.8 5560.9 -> 5.51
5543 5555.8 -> 5.51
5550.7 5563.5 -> 5.54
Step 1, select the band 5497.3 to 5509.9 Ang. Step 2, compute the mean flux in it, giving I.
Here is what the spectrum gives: 5.24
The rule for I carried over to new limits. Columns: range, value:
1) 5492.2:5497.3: 6.09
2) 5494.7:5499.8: 5.79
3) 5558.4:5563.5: 5.34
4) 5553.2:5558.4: 5.58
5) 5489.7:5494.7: 6.18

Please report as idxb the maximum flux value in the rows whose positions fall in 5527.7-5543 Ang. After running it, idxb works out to 5.69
